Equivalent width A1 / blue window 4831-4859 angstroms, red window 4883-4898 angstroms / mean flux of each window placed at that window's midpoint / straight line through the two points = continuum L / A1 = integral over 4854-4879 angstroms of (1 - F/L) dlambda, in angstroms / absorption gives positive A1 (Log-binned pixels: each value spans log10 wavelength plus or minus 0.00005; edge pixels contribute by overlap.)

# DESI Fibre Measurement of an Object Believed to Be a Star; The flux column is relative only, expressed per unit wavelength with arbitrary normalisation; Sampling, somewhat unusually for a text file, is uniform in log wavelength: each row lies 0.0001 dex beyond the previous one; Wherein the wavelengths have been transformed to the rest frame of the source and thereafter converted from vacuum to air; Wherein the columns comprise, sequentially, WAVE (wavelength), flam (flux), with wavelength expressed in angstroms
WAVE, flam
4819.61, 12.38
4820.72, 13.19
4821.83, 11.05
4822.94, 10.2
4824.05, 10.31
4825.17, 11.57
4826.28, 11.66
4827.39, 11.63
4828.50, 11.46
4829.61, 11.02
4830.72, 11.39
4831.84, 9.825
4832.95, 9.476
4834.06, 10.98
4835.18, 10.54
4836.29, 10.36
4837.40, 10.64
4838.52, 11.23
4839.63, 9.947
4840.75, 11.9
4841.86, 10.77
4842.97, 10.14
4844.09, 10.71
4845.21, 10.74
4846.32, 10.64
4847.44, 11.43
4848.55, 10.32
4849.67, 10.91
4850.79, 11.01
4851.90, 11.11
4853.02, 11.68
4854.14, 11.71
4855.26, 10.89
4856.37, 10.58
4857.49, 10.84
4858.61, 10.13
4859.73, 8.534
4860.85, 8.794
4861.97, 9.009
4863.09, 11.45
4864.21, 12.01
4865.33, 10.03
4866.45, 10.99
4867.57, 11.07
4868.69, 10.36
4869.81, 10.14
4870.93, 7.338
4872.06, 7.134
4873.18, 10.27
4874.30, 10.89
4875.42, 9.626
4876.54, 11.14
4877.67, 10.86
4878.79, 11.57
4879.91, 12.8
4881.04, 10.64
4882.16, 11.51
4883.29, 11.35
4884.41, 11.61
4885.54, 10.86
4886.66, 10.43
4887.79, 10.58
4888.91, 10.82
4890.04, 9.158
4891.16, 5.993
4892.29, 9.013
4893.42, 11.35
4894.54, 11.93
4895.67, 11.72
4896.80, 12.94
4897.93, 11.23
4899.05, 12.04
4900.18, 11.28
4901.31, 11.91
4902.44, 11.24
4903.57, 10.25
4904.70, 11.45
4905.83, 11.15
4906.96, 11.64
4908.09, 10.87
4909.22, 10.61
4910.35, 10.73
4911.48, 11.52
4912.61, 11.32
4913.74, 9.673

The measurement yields 1.2 angstroms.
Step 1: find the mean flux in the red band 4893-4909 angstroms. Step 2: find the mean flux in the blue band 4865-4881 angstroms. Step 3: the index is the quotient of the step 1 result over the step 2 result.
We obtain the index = 1.11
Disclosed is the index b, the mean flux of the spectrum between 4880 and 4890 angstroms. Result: 11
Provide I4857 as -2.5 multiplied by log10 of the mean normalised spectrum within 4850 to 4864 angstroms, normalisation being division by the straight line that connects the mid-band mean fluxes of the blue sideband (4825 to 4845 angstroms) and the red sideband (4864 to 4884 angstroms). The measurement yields 0.01 mag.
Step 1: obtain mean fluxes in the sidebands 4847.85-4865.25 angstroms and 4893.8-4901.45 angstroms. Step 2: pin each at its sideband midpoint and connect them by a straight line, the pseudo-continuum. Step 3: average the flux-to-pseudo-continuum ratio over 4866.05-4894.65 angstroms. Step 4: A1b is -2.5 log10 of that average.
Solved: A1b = 0.10 mag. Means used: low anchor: 10.6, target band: 10.3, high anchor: 11.9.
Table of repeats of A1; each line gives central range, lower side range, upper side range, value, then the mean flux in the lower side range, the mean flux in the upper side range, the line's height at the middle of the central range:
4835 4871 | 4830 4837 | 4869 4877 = -2.16 angstroms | 10.4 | 9.52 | 9.99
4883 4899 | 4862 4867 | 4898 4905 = 0.78 angstroms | 10.9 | 11.4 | 11.2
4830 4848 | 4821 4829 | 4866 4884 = 0.52 angstroms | 11.2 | 10.5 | 11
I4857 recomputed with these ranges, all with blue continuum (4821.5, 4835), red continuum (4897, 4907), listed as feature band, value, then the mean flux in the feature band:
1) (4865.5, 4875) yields 0.14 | 9.79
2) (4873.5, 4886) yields 0.01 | 11.2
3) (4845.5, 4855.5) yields -0.01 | 11.1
